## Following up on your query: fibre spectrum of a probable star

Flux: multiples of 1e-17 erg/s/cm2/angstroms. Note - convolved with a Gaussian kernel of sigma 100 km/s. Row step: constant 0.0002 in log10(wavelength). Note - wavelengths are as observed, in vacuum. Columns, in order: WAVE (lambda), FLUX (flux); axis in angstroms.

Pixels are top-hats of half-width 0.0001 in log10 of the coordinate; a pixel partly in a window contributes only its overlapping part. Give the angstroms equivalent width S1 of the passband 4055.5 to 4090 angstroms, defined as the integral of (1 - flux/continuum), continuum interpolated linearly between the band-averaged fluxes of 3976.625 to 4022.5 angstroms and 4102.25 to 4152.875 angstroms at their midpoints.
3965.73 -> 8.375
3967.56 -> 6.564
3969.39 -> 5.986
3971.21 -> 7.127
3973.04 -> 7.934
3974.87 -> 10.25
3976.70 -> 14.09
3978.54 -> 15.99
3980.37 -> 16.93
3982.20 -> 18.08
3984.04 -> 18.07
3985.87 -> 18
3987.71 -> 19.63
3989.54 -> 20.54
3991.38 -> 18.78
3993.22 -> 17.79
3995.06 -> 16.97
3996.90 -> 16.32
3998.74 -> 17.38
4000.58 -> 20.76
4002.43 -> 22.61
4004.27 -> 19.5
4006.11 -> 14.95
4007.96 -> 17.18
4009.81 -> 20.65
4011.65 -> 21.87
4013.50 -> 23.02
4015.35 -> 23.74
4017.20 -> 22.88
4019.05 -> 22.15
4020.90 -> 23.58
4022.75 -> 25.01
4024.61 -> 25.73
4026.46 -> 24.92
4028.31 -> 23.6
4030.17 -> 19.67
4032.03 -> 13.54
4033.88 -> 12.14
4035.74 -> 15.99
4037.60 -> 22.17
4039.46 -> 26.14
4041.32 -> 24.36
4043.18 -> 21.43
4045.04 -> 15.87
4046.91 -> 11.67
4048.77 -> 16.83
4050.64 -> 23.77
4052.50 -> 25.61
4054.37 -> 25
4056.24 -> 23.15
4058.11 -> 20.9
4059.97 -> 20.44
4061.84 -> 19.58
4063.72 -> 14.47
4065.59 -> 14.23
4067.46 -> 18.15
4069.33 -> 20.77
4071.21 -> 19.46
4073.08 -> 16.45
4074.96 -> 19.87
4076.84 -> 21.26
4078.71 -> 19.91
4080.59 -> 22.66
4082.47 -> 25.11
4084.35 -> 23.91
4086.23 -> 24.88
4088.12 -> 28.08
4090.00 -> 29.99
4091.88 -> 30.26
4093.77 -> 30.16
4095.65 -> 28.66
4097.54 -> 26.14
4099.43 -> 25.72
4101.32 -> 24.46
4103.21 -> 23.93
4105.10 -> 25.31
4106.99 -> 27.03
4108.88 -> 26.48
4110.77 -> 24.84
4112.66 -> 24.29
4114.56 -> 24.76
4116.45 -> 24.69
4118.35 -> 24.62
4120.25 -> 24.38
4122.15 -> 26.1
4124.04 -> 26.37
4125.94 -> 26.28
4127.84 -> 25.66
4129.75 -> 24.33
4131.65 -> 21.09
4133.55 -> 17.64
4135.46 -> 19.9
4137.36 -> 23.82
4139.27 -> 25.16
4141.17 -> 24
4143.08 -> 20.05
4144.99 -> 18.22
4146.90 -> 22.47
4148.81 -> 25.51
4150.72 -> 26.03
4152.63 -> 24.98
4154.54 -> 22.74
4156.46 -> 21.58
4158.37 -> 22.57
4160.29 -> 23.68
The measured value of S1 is 1.7 angstroms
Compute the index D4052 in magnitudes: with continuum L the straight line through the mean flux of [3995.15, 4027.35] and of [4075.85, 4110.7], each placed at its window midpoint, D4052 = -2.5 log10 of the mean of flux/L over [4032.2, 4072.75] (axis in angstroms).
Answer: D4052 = 0.20 mag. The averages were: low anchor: 21.2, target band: 19.5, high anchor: 25.7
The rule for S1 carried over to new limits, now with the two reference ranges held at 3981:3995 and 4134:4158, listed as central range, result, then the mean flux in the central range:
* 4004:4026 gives -2.9 angstroms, 21.8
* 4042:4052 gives 0.9 angstroms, 18.4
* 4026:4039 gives 0.5 angstroms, 18.9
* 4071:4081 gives 0.5 angstroms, 19.8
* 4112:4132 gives -2.5 angstroms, 24.9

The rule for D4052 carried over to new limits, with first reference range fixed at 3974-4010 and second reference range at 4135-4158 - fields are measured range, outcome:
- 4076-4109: -0.22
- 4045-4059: -0.05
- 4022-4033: -0.17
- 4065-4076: 0.11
